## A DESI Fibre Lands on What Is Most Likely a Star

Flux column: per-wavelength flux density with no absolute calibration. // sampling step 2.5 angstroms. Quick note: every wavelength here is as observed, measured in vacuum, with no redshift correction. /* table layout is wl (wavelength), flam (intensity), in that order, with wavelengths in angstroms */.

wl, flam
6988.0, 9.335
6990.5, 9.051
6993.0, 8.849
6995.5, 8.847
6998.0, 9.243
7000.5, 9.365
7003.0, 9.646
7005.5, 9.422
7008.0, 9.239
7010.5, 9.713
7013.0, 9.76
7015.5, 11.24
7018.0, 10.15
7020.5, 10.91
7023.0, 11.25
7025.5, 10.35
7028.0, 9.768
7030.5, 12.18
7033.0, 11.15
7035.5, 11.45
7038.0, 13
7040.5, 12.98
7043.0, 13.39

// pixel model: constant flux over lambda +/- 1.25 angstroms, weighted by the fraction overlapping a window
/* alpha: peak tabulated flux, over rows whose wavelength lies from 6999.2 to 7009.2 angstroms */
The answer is 9.646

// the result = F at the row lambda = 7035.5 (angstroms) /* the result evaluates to 11.45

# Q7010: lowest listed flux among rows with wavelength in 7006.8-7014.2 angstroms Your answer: 9.239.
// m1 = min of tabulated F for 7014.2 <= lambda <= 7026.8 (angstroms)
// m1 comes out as 10.15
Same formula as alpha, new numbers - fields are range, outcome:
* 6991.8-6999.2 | 9.243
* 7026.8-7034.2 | 12.18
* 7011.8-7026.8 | 11.25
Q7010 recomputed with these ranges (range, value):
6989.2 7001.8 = 8.847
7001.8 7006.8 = 9.422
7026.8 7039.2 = 9.768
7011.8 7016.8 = 9.76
